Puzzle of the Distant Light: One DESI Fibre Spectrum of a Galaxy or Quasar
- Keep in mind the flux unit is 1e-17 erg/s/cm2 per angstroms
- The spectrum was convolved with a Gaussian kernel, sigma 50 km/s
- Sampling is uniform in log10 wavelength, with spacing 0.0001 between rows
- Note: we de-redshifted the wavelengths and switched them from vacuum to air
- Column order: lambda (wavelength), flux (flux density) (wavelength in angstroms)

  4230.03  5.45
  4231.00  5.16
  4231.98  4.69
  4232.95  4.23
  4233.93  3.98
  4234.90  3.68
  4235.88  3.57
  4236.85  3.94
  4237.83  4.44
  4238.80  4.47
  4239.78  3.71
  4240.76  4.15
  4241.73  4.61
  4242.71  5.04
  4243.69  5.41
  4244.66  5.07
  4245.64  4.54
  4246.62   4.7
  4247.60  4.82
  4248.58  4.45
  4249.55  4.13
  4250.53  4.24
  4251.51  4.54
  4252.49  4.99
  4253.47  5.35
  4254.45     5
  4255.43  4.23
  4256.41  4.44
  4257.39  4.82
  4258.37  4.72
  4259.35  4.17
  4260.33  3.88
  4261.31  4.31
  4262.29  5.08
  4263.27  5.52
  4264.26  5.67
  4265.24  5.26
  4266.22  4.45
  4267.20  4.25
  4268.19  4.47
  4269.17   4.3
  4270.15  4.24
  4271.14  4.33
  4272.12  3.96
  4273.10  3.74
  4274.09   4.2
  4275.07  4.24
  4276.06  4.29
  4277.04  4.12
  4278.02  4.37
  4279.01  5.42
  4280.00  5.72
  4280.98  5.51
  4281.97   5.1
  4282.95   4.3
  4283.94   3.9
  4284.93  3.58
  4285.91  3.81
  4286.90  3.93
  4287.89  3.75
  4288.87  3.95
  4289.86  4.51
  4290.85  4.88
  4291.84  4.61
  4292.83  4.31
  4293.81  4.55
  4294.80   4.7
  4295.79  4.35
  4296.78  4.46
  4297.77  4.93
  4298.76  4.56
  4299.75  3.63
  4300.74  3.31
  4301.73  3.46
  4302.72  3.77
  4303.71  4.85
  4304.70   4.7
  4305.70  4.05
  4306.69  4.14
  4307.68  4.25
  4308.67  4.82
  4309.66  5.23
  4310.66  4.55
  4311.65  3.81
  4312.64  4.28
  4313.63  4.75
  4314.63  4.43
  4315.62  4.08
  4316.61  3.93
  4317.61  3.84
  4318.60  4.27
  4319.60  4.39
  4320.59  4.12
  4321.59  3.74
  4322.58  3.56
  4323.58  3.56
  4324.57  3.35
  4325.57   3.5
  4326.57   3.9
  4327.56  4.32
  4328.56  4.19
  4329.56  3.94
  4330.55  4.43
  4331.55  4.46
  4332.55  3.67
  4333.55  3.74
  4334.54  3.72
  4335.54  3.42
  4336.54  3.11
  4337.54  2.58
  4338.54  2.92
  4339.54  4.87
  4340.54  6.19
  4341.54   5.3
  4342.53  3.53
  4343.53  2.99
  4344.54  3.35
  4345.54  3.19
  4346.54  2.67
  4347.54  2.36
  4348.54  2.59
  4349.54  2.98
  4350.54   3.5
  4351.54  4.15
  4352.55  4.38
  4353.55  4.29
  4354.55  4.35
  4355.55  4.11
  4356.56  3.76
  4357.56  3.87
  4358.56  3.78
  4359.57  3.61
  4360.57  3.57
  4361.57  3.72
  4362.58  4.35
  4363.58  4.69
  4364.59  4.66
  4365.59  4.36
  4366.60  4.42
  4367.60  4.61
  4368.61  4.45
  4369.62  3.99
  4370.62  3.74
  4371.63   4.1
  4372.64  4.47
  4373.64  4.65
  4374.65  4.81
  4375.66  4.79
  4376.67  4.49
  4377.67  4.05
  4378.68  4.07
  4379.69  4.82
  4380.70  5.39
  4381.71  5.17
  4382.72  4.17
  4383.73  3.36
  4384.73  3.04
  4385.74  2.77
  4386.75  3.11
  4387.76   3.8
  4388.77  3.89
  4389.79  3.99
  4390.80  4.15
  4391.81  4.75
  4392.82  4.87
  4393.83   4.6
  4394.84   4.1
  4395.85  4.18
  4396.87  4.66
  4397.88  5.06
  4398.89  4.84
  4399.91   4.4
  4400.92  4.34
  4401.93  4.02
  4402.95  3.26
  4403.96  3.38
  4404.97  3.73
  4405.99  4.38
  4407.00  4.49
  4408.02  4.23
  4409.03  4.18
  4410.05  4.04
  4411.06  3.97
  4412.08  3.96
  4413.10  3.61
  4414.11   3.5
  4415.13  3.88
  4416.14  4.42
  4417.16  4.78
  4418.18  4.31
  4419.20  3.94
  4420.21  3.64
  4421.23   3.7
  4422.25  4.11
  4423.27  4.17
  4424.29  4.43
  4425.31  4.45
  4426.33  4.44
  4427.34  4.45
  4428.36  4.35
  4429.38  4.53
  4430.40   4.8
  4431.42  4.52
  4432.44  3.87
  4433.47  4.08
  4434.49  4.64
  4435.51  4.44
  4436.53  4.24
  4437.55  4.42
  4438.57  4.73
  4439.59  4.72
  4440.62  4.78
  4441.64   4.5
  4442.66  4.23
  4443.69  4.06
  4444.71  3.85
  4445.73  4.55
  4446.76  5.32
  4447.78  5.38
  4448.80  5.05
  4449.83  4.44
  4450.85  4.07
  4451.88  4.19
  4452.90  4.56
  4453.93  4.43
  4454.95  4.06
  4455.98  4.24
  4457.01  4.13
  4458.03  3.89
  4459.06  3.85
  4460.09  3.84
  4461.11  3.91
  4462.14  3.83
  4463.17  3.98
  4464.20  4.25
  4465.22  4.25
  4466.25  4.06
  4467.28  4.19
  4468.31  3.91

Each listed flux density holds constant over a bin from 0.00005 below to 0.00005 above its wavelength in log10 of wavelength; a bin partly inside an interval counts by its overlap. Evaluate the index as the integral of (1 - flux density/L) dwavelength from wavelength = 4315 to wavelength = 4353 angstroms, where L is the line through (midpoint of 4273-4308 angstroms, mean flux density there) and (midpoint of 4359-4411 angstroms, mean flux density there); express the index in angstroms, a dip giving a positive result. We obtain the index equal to 4.6 angstroms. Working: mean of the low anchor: 4.34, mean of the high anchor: 4.21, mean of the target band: 3.76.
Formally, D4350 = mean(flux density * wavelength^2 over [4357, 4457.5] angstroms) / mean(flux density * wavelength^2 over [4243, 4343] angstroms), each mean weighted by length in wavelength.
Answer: 1.04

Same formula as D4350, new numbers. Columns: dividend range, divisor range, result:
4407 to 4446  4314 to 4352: 1.18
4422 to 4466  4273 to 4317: 1.07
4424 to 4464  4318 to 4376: 1.16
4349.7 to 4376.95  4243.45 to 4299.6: 0.96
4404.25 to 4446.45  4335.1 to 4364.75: 1.17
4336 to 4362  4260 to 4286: 0.84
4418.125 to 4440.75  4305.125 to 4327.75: 1.11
